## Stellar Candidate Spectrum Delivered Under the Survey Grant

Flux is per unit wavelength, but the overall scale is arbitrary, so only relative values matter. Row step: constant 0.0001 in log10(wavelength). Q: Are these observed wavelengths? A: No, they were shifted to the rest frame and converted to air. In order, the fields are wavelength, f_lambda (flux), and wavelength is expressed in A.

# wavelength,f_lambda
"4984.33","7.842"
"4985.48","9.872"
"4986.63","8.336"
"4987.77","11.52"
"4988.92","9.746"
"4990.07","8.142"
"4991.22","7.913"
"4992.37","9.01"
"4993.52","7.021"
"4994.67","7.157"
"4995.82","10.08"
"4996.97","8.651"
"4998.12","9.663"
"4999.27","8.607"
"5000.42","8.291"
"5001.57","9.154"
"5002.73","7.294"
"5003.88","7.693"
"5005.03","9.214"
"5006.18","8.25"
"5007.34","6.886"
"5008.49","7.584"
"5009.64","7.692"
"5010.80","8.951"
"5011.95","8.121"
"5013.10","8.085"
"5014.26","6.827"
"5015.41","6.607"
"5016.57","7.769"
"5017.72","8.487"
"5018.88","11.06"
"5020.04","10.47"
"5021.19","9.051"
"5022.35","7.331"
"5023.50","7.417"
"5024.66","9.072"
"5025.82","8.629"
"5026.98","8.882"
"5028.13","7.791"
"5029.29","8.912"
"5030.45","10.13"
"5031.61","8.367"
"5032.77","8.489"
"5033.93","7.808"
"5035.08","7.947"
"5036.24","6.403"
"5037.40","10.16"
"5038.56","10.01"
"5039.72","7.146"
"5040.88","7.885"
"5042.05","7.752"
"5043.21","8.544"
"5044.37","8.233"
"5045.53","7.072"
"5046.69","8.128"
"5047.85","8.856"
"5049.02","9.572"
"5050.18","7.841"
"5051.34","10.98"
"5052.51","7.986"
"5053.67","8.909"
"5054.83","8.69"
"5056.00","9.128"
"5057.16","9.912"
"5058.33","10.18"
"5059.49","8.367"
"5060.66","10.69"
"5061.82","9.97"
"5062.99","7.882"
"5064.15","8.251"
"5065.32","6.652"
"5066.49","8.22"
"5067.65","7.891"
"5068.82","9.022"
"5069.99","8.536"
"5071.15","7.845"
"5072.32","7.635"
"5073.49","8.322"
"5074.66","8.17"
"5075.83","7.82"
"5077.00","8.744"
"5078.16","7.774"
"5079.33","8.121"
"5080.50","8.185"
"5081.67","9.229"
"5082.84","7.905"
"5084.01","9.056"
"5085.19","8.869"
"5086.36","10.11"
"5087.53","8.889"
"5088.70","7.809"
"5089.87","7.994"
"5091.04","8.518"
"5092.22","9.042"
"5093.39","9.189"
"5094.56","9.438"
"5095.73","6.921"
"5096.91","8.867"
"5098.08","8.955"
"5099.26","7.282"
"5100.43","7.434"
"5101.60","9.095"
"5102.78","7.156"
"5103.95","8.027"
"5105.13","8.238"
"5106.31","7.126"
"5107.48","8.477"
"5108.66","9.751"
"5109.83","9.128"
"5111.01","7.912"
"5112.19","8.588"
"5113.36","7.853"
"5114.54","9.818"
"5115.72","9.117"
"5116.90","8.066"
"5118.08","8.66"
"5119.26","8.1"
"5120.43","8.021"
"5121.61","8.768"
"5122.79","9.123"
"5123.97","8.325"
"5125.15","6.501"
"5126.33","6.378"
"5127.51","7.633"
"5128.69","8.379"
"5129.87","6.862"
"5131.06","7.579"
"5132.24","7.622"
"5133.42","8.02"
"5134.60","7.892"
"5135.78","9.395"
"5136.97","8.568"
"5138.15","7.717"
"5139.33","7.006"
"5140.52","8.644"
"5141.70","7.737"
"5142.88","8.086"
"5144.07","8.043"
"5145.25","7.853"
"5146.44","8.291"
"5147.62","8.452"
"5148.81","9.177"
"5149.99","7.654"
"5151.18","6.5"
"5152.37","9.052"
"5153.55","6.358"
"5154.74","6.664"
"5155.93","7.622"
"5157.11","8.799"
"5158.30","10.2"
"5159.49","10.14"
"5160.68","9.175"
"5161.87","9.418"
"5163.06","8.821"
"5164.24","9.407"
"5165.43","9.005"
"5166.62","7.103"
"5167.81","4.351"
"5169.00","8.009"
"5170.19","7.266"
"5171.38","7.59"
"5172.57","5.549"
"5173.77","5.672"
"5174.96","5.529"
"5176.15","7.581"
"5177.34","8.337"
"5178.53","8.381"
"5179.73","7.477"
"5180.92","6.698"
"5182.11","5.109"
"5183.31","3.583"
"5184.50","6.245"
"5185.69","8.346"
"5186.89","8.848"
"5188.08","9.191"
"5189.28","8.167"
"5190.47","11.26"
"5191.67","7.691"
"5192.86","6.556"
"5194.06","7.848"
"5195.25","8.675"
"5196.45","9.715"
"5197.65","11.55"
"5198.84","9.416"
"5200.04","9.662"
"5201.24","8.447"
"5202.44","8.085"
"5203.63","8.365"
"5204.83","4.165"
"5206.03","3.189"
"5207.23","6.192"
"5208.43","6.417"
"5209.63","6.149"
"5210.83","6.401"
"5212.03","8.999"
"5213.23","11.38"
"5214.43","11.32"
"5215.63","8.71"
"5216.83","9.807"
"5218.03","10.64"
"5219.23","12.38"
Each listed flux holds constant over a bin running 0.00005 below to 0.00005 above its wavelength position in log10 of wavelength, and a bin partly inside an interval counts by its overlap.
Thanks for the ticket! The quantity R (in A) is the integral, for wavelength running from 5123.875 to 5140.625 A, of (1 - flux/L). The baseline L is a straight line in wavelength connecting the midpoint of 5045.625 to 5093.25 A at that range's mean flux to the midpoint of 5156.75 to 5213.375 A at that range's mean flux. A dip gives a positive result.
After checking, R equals 0.9 A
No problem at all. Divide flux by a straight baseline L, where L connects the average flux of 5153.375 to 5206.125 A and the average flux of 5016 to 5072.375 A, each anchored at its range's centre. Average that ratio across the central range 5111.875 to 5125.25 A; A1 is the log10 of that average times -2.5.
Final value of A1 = -0.04 mag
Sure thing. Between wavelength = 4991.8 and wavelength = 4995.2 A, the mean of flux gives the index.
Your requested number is 7.73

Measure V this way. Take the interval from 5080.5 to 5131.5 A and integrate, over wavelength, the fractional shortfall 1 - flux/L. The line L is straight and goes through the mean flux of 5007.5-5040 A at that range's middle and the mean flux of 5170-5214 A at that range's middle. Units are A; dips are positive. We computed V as -2.12 A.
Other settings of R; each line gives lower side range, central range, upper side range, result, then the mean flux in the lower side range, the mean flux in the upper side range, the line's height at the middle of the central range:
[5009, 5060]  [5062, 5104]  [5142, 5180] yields -0.2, 8.54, 7.86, 8.28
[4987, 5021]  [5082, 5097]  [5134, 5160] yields -0.7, 8.49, 8.17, 8.3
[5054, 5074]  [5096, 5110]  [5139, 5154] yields 0.1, 8.66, 7.94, 8.32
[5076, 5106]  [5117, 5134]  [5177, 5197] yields 0.7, 8.41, 7.76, 8.18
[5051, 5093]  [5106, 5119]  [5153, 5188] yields -0.7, 8.64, 7.52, 8.18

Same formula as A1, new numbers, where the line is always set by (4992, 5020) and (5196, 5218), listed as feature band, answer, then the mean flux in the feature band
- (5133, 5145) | 0.023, 8.11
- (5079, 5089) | -0.056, 8.72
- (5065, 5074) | 0.031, 8.05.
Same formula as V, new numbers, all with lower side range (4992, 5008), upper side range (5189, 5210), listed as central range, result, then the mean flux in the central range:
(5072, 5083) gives -0.1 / 8.22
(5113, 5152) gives -0.1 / 8.06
